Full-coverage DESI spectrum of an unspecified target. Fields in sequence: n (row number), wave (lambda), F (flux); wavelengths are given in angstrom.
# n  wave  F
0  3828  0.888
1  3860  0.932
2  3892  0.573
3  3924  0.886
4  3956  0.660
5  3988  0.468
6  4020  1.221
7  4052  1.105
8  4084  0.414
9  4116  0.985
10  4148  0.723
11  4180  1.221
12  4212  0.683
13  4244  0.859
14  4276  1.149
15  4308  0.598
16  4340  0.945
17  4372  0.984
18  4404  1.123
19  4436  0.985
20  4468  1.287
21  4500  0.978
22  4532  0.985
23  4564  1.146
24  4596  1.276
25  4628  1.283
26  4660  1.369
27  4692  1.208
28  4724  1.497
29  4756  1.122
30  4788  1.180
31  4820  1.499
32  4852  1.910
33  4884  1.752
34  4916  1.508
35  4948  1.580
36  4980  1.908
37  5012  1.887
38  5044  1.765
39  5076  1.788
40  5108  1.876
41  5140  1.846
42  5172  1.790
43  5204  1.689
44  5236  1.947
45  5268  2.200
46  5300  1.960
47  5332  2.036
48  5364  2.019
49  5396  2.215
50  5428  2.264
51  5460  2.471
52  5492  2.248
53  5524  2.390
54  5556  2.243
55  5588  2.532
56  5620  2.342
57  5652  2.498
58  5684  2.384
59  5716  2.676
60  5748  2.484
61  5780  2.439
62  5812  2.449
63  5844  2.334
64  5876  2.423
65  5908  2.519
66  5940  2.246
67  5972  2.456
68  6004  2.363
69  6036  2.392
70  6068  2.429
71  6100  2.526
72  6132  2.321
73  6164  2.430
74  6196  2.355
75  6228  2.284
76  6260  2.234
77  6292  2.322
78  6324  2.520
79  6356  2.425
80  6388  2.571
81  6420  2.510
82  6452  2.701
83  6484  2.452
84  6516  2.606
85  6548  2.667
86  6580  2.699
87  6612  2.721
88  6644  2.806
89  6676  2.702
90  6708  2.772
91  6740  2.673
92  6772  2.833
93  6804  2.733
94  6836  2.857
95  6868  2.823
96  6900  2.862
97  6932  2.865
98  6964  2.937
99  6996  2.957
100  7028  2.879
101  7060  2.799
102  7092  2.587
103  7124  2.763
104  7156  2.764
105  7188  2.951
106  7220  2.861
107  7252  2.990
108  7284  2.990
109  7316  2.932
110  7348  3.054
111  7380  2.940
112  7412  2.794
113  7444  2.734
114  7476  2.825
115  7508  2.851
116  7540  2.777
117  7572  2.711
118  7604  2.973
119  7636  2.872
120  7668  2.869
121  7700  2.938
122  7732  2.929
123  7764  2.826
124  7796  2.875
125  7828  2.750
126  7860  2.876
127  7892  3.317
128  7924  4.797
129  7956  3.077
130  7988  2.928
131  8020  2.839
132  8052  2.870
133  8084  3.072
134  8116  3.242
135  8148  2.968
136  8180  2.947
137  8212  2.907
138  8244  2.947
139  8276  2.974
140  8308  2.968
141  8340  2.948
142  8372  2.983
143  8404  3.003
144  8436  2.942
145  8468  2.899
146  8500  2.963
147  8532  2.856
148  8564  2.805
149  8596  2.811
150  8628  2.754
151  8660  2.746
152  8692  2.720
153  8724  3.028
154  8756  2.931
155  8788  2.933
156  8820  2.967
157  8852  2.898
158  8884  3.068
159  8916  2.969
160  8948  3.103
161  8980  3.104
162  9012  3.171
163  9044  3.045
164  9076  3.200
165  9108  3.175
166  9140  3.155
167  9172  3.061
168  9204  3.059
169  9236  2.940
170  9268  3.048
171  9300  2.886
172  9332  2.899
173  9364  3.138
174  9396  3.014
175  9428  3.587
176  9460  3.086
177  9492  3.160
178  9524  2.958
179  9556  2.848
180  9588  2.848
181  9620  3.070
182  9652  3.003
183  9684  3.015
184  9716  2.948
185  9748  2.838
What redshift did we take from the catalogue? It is 0.205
